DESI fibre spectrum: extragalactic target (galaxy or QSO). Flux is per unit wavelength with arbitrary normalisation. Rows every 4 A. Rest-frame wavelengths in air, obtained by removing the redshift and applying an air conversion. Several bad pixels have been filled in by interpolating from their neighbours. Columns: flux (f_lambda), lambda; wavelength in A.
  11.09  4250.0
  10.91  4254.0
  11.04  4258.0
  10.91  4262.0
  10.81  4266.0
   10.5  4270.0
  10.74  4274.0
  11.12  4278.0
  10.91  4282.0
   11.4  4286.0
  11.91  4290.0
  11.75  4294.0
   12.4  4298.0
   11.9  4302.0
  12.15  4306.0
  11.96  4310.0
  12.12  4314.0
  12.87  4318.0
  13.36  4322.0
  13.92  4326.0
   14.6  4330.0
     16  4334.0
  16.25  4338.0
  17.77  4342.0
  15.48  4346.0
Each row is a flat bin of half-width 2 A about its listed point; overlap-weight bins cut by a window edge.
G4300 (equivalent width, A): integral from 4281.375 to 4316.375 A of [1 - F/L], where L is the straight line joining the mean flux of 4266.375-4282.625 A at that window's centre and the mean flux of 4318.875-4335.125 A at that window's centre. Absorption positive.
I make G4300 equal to 1.5 A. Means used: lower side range 10.8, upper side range 14.3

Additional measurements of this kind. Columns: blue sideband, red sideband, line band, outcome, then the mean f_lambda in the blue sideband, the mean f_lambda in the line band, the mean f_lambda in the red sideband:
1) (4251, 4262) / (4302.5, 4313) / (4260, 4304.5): 0.78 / 11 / 11.3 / 12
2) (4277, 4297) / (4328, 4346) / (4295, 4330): 2.88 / 11.5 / 12.7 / 16.1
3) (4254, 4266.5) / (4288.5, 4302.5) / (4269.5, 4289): 0.84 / 10.9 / 11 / 12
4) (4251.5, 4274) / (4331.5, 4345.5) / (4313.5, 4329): 1.98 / 10.8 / 13.3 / 16.5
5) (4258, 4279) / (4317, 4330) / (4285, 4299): 0.18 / 10.8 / 11.9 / 13.6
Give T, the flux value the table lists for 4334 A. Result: 16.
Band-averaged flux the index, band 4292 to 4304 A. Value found 12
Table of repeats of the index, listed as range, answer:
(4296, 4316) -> 12.1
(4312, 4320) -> 12.5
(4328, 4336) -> 15.3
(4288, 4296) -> 11.8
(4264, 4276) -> 10.7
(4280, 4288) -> 11.2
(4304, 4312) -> 12.1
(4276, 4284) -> 11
